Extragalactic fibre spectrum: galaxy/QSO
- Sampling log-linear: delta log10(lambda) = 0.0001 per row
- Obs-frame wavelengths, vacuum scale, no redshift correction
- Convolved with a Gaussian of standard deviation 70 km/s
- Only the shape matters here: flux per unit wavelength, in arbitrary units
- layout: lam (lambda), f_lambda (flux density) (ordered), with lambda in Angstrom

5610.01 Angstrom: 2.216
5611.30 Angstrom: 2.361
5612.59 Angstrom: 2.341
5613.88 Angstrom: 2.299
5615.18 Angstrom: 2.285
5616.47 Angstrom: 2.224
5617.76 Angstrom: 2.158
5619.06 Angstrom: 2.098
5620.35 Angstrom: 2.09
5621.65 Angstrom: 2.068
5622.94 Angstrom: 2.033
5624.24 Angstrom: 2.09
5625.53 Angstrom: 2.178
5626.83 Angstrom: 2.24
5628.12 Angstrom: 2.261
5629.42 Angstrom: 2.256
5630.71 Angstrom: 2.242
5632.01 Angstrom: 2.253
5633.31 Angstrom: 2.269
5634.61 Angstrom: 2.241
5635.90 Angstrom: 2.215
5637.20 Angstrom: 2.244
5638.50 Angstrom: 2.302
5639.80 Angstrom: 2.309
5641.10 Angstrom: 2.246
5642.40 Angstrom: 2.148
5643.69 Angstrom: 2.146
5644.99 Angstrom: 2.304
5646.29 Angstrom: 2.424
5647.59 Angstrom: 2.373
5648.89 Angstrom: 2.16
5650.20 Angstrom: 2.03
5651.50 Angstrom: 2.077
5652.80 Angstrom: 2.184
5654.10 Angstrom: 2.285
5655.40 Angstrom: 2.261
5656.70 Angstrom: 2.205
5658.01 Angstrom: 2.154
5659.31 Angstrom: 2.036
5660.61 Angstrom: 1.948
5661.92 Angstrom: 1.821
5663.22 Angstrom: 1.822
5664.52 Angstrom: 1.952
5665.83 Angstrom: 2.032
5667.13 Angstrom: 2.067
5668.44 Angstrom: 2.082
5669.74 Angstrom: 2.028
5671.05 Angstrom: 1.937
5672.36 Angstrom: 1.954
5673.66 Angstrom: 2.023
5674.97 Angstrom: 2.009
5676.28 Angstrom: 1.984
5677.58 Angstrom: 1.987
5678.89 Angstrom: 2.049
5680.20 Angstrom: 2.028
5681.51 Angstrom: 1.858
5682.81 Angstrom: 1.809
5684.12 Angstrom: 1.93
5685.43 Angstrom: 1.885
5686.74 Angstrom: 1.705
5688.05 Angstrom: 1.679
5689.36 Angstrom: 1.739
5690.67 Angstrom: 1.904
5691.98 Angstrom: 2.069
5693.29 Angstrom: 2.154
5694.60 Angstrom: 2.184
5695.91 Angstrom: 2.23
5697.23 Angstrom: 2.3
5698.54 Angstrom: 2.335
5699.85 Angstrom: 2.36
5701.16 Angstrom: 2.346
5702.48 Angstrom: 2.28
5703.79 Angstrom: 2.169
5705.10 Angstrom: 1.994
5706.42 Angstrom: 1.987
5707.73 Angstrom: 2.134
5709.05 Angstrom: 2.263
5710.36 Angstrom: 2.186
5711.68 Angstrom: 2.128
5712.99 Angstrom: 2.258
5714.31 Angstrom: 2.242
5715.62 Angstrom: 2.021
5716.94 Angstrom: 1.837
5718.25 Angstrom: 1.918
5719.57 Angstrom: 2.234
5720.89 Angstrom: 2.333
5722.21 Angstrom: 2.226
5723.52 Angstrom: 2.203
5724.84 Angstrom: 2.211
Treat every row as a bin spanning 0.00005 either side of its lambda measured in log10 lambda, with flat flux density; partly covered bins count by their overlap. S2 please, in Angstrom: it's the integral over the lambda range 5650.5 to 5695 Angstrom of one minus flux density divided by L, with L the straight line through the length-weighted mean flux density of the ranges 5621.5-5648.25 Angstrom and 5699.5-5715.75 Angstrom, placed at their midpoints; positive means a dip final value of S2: 4.3 Angstrom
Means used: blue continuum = 2.23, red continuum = 2.18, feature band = 1.99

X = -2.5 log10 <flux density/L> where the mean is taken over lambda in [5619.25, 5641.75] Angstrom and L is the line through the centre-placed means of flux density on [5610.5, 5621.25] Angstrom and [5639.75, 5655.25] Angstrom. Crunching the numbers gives 0.01 mag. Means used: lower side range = 2.23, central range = 2.21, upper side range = 2.22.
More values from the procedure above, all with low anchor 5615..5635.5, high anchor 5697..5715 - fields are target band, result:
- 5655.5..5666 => 0.098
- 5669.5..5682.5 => 0.115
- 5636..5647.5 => -0.038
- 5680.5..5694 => 0.174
